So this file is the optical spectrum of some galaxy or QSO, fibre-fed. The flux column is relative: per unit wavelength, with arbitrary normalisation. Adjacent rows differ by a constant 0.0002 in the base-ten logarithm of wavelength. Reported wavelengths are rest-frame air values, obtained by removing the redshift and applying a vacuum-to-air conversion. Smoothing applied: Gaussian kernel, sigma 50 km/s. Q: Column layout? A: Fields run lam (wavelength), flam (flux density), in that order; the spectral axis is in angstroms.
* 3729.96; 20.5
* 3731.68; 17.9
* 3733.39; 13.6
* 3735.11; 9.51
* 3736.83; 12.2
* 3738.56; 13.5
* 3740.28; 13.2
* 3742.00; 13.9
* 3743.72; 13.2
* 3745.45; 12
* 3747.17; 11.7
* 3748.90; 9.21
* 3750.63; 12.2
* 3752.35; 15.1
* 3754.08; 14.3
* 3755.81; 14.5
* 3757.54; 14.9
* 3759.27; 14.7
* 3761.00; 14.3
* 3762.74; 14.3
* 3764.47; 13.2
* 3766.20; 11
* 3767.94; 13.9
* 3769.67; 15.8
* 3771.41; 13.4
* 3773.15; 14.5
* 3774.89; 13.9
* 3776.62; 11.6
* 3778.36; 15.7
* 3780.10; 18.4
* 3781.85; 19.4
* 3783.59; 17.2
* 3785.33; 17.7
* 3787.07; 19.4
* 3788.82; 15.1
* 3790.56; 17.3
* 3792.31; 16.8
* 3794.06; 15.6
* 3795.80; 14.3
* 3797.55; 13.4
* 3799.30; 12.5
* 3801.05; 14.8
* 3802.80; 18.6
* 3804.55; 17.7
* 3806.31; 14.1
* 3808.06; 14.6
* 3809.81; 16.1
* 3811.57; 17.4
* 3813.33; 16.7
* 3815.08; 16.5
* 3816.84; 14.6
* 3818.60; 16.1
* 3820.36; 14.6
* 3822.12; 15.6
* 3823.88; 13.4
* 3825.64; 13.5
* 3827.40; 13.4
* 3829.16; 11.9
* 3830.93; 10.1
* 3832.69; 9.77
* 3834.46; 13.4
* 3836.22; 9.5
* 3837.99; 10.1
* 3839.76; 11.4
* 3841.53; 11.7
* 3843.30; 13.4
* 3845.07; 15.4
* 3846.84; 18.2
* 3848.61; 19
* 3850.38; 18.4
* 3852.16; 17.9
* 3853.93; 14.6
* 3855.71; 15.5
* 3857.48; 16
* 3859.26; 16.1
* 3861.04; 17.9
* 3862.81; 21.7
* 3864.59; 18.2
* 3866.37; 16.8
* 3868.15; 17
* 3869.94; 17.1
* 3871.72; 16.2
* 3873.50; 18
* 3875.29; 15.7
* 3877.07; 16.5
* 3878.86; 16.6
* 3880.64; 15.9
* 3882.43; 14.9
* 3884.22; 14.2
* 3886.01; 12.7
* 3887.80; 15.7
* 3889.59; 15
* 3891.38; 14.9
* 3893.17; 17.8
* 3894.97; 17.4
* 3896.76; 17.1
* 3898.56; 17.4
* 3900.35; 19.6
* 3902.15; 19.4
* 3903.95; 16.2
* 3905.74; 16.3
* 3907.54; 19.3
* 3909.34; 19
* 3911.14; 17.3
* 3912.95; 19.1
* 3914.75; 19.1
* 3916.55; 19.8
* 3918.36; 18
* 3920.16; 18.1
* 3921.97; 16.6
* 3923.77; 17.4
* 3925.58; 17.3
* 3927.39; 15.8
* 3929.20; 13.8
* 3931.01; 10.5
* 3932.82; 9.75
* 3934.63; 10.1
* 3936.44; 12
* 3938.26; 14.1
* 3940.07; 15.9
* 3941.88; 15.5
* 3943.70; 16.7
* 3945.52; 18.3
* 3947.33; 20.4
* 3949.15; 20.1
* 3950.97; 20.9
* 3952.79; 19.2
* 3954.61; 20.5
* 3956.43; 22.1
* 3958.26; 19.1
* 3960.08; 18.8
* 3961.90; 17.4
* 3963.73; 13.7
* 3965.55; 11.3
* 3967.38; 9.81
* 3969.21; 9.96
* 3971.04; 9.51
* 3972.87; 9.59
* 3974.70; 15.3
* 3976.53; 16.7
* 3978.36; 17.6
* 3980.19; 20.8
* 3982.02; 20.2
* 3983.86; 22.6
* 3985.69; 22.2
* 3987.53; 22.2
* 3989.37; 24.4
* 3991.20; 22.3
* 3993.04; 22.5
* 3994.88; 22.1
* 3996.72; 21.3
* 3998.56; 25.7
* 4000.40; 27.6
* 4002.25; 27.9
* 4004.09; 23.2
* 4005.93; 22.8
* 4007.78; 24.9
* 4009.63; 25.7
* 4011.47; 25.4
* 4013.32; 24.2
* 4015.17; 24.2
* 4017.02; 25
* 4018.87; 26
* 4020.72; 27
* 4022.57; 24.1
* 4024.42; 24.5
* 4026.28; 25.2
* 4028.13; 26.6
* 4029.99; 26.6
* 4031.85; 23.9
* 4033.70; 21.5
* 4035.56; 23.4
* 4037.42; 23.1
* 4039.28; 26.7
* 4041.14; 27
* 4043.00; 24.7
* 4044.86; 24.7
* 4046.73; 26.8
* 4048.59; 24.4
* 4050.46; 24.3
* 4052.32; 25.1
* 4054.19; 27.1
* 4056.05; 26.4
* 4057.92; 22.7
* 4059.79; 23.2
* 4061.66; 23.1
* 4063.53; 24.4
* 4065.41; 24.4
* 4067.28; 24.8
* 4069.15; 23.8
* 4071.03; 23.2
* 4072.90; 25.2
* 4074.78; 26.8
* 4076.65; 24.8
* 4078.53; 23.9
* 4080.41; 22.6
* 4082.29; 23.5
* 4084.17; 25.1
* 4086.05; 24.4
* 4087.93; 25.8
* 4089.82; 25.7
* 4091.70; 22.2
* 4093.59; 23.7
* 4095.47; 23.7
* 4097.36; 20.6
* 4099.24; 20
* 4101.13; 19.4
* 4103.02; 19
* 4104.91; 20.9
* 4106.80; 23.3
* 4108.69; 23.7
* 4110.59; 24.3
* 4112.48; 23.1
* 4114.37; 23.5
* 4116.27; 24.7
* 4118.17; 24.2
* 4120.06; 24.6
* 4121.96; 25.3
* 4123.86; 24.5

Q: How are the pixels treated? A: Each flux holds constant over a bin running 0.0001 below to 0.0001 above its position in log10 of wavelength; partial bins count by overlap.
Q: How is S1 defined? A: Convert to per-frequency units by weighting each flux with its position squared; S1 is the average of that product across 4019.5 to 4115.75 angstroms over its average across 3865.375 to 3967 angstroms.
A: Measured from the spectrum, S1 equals 1.56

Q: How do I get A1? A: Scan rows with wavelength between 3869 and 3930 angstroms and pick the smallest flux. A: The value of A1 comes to 12.7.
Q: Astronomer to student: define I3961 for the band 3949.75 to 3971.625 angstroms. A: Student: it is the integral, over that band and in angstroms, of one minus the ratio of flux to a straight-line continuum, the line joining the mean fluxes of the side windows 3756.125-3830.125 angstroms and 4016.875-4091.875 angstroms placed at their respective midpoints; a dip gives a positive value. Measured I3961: 5.23 angstroms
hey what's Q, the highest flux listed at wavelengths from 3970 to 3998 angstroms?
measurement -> 24.4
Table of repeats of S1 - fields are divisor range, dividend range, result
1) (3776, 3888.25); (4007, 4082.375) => 1.78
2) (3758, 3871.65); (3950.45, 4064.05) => 1.61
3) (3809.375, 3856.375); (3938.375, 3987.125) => 1.27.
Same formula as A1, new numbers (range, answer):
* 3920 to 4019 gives 9.51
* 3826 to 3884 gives 9.5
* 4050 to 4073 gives 22.7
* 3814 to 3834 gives 9.77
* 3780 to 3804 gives 12.5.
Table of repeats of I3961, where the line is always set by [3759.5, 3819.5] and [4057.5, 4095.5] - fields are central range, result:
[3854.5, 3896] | 3.8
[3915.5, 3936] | 4.6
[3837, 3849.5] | 2.2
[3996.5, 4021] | -3.3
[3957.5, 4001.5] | 5.8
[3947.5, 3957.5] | -0.1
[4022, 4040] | -1.4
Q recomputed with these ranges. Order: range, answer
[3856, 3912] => 21.7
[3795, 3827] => 18.6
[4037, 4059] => 27.1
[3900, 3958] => 22.1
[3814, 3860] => 19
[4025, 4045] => 27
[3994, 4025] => 27.9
